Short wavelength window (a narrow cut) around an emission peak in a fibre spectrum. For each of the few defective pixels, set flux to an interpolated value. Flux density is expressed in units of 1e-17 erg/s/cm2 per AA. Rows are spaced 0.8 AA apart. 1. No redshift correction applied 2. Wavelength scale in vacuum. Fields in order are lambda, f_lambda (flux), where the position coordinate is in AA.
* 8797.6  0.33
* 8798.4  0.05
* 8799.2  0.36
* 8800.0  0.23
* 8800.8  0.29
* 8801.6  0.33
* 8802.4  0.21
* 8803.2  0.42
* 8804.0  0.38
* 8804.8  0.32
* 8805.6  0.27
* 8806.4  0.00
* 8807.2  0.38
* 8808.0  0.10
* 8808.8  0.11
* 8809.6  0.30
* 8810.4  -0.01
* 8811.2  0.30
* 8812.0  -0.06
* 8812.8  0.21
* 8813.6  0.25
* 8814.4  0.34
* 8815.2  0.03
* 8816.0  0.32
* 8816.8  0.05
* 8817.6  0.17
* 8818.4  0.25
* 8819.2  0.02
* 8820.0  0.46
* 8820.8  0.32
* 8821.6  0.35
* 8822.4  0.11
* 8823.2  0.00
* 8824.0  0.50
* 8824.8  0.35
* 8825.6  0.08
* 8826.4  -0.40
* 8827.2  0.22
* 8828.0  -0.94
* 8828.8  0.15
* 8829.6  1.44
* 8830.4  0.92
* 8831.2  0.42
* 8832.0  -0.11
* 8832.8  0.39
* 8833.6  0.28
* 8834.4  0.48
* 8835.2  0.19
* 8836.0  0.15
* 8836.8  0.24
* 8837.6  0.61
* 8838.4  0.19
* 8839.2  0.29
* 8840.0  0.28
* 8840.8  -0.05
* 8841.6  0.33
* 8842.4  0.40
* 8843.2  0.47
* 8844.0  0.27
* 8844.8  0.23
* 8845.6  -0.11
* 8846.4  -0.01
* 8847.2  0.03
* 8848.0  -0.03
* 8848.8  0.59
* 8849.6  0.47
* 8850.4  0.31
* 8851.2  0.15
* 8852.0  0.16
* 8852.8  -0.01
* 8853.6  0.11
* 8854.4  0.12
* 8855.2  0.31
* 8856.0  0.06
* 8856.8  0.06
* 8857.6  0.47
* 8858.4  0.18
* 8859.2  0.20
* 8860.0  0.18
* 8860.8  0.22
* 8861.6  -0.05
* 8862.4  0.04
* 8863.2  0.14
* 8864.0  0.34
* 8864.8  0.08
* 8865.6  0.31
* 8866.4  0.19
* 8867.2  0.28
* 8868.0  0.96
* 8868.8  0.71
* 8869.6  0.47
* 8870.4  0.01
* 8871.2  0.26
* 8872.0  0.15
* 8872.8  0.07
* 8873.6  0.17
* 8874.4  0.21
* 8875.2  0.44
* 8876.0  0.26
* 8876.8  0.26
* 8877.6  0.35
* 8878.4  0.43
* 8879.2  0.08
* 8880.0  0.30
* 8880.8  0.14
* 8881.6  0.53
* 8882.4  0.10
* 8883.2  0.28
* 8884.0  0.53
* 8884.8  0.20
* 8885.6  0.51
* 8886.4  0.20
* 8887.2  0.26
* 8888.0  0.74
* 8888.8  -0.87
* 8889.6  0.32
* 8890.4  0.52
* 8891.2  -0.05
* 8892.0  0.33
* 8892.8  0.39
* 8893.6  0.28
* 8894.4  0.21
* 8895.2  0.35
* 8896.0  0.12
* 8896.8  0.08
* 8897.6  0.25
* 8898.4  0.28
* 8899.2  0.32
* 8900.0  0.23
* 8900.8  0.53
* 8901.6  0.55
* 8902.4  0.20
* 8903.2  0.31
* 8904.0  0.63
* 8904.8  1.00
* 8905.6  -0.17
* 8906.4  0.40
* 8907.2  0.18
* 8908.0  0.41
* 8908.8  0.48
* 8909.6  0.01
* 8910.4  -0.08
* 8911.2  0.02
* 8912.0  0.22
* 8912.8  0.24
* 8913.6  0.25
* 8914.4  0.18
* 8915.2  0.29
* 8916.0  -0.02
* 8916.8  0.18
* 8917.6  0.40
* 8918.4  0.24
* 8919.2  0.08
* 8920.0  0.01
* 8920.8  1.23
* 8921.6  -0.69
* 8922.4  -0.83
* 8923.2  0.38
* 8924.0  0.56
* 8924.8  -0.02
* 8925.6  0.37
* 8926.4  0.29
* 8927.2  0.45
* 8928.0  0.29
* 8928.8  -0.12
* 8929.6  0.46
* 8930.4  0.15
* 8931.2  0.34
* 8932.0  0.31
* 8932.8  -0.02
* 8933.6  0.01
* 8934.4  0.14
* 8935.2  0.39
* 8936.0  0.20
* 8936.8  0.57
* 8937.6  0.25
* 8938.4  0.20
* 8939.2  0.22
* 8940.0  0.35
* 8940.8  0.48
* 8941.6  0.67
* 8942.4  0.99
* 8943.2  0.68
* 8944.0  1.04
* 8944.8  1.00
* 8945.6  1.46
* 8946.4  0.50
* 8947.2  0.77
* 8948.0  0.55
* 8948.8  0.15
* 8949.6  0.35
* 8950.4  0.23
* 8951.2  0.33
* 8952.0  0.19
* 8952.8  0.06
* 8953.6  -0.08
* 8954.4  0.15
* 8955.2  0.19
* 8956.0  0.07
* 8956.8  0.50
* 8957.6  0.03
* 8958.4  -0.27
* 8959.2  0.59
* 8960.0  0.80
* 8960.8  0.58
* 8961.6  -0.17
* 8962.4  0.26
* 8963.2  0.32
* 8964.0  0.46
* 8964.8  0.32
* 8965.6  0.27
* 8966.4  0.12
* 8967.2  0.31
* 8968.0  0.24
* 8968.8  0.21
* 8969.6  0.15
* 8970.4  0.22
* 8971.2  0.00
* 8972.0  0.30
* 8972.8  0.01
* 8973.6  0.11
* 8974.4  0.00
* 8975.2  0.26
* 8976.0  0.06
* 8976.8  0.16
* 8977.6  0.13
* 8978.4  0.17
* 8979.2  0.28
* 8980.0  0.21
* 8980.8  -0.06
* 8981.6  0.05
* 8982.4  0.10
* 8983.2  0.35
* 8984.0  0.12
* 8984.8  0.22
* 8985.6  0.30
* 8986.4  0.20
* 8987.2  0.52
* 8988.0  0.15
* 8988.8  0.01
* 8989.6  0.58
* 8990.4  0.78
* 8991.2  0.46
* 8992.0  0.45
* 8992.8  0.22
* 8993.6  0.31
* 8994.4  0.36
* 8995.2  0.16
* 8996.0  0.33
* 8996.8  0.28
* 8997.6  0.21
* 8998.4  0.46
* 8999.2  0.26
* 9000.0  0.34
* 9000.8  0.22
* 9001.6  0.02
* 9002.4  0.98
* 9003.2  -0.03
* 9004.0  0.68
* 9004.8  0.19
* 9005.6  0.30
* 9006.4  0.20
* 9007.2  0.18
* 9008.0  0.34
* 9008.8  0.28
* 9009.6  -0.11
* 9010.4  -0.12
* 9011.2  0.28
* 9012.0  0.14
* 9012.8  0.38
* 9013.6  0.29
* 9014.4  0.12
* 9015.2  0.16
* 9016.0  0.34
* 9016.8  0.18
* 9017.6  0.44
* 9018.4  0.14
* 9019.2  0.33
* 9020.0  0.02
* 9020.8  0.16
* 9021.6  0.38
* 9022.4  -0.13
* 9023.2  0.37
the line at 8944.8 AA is H-beta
